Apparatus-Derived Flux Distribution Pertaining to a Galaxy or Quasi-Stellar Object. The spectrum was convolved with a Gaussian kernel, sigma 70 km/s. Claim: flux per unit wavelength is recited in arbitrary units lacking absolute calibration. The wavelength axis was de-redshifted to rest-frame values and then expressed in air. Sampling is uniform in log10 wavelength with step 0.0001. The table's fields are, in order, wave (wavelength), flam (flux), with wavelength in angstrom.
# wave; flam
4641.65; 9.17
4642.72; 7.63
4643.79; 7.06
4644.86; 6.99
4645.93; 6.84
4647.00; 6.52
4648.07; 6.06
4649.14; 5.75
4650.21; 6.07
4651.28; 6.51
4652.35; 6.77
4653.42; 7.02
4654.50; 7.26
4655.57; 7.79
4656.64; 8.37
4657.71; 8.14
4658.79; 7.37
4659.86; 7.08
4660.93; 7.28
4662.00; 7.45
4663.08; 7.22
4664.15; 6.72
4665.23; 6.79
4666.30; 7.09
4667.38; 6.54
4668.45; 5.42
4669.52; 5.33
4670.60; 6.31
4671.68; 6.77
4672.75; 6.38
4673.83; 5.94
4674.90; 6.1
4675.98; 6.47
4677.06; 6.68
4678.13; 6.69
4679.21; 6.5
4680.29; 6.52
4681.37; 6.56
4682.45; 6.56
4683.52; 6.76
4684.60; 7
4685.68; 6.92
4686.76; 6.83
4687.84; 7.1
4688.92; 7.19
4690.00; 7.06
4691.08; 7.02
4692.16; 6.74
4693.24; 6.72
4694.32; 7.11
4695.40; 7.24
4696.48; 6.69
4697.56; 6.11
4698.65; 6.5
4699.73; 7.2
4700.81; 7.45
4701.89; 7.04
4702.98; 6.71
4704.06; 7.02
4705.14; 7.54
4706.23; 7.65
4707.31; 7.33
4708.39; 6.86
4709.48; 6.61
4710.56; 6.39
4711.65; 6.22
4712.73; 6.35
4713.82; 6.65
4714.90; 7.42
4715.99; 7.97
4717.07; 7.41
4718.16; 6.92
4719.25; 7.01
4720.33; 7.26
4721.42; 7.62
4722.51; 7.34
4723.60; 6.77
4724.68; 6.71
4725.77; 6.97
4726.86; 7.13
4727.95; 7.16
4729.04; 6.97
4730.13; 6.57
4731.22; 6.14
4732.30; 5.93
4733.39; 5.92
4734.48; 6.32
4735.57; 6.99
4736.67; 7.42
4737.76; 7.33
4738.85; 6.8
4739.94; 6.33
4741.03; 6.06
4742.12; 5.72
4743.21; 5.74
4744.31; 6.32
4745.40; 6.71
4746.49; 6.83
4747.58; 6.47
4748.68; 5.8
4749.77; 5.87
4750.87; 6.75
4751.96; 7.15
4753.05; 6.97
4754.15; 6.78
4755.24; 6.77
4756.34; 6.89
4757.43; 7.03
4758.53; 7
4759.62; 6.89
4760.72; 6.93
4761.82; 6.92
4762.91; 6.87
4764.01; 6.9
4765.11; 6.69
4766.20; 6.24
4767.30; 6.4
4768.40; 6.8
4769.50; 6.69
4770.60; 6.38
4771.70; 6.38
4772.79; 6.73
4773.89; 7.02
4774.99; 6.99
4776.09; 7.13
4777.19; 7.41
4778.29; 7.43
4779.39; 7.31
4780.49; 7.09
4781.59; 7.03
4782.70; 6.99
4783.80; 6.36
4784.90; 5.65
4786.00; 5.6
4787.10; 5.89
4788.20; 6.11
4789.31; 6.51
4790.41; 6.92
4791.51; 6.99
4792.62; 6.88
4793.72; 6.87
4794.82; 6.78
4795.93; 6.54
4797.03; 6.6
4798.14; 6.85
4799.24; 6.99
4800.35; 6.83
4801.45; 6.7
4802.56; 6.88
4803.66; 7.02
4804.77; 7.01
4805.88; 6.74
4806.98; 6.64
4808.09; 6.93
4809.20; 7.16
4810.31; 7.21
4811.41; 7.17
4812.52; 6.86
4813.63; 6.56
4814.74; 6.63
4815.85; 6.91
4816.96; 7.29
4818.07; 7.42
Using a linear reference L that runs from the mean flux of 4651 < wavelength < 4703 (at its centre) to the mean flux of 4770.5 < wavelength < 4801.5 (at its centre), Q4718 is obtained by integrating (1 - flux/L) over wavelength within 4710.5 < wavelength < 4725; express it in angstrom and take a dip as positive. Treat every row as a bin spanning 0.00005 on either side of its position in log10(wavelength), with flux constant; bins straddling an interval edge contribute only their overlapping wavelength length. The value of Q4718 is -0.5 angstrom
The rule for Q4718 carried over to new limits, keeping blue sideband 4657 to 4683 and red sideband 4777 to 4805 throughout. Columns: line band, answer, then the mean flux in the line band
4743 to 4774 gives 0.3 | 6.66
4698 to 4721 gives -1.1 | 7.02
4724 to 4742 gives 0.1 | 6.65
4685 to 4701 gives -0.5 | 6.91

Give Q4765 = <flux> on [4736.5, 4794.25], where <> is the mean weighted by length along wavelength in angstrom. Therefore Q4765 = 6.67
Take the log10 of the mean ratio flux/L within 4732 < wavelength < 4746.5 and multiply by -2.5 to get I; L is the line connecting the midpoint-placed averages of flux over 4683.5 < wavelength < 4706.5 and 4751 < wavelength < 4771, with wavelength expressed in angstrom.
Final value 0.07 mag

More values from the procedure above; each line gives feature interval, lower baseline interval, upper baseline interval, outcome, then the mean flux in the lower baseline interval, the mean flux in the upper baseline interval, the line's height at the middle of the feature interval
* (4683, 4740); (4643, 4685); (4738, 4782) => -0.03 mag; 6.74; 6.71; 6.73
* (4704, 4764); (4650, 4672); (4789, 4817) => 0.02 mag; 6.93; 6.86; 6.89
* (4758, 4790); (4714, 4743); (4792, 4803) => 0.02 mag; 6.84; 6.79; 6.81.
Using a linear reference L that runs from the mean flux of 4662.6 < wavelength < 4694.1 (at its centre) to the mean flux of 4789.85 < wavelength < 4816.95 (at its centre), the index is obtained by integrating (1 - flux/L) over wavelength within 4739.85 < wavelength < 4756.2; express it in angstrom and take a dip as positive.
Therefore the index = 0.79 angstrom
